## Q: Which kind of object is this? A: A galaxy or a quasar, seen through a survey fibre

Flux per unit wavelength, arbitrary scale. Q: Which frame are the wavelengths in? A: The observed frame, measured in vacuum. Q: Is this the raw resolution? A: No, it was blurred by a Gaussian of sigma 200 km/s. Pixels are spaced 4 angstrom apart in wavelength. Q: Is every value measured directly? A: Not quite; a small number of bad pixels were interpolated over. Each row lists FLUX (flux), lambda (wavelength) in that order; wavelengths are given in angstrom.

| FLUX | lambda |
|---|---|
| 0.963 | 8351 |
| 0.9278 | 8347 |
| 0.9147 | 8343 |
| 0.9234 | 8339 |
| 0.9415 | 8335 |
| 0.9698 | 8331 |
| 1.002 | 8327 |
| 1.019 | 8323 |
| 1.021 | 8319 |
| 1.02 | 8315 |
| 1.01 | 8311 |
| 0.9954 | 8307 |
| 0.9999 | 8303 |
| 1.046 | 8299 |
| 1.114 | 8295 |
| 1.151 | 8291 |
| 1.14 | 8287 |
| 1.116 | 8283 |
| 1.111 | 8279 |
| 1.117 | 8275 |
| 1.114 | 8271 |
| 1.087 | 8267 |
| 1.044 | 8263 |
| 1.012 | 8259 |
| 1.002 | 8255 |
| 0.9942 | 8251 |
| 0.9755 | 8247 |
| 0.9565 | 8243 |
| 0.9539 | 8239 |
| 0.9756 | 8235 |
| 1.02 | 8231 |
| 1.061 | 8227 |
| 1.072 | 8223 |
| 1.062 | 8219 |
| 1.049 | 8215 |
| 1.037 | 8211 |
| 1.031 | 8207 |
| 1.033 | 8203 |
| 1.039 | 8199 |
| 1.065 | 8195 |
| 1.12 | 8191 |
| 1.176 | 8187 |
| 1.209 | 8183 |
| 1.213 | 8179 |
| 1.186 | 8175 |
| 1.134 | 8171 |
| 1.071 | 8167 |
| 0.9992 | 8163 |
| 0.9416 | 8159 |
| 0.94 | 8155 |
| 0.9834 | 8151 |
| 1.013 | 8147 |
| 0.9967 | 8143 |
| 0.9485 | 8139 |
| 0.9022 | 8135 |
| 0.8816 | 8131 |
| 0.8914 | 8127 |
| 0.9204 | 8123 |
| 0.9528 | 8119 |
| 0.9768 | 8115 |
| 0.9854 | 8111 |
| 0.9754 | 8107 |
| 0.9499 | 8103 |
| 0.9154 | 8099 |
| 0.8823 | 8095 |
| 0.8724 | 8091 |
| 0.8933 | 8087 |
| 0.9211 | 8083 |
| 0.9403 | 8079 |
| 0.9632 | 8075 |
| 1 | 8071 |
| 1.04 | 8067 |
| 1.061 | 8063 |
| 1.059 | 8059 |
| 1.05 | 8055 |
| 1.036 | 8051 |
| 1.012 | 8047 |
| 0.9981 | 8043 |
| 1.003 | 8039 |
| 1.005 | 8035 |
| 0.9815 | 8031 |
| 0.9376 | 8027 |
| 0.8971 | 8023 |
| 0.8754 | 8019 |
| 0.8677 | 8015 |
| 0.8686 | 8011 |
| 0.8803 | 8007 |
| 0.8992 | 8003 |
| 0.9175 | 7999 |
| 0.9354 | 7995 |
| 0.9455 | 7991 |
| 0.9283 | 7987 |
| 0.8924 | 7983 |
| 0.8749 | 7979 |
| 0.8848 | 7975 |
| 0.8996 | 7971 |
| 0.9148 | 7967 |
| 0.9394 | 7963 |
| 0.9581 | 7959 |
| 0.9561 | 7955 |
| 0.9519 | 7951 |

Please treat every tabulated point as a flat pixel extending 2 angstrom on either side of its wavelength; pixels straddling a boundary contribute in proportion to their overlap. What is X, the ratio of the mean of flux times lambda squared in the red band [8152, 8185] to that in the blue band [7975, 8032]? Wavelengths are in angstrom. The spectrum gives 1.2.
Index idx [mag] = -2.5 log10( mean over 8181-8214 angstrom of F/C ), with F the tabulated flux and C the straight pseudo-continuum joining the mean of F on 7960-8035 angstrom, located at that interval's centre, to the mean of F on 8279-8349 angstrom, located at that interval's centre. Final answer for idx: -0.11 mag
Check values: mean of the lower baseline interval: 0.911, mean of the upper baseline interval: 1.02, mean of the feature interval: 1.09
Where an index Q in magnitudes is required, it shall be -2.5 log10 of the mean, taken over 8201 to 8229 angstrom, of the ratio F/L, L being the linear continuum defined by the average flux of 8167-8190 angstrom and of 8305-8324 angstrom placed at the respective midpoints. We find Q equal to 0.08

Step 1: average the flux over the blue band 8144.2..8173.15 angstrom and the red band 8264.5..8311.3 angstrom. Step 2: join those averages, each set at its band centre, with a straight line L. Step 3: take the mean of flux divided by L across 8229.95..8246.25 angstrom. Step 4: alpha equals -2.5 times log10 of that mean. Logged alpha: 0.09 mag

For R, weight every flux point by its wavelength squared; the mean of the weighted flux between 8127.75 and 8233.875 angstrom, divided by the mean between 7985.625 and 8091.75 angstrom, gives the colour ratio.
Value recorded 1.1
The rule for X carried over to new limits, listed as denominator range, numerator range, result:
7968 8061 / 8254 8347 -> 1.18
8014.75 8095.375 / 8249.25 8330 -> 1.15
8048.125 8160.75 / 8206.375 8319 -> 1.13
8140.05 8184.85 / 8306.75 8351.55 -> 0.96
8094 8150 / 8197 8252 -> 1.11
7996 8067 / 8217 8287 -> 1.14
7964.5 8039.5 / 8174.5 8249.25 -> 1.22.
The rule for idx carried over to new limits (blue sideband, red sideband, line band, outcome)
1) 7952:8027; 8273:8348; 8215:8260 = -0.01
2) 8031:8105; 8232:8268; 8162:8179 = -0.13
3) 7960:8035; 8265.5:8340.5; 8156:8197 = -0.12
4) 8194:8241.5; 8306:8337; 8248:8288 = -0.06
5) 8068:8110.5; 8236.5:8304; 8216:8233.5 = -0.03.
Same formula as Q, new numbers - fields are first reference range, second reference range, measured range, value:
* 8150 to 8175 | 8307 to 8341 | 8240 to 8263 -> 0.02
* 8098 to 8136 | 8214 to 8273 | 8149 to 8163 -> 0.00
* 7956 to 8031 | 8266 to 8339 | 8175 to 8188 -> -0.20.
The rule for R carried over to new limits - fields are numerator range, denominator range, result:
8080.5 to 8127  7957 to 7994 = 1.05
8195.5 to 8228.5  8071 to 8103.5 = 1.17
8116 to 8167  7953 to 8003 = 1.08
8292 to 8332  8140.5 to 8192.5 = 0.99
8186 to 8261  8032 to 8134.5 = 1.10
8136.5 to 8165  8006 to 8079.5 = 1.03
